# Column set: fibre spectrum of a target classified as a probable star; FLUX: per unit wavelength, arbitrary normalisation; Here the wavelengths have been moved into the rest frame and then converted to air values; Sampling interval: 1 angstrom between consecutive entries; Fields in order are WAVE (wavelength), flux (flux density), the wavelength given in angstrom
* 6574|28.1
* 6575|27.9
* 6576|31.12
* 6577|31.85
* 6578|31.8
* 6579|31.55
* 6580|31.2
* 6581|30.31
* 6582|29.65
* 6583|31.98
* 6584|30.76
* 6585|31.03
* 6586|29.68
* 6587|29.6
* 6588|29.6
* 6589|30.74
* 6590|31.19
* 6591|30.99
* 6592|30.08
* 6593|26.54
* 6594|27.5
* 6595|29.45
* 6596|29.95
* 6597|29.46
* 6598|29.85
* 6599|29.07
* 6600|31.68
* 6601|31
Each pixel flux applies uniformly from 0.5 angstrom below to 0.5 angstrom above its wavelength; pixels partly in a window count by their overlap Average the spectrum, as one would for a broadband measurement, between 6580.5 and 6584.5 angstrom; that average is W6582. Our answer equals 30.7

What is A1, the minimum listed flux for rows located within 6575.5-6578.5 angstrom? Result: 31.12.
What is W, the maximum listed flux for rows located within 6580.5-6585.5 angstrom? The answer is 31.98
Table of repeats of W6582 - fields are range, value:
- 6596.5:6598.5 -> 29.7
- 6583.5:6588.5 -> 30.1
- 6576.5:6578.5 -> 31.8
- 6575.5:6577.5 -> 31.5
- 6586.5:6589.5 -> 30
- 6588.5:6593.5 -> 29.9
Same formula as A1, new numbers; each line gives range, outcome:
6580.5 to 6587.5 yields 29.6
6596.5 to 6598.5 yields 29.46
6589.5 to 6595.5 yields 26.54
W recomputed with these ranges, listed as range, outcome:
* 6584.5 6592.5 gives 31.19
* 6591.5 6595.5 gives 30.08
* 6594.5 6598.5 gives 29.95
